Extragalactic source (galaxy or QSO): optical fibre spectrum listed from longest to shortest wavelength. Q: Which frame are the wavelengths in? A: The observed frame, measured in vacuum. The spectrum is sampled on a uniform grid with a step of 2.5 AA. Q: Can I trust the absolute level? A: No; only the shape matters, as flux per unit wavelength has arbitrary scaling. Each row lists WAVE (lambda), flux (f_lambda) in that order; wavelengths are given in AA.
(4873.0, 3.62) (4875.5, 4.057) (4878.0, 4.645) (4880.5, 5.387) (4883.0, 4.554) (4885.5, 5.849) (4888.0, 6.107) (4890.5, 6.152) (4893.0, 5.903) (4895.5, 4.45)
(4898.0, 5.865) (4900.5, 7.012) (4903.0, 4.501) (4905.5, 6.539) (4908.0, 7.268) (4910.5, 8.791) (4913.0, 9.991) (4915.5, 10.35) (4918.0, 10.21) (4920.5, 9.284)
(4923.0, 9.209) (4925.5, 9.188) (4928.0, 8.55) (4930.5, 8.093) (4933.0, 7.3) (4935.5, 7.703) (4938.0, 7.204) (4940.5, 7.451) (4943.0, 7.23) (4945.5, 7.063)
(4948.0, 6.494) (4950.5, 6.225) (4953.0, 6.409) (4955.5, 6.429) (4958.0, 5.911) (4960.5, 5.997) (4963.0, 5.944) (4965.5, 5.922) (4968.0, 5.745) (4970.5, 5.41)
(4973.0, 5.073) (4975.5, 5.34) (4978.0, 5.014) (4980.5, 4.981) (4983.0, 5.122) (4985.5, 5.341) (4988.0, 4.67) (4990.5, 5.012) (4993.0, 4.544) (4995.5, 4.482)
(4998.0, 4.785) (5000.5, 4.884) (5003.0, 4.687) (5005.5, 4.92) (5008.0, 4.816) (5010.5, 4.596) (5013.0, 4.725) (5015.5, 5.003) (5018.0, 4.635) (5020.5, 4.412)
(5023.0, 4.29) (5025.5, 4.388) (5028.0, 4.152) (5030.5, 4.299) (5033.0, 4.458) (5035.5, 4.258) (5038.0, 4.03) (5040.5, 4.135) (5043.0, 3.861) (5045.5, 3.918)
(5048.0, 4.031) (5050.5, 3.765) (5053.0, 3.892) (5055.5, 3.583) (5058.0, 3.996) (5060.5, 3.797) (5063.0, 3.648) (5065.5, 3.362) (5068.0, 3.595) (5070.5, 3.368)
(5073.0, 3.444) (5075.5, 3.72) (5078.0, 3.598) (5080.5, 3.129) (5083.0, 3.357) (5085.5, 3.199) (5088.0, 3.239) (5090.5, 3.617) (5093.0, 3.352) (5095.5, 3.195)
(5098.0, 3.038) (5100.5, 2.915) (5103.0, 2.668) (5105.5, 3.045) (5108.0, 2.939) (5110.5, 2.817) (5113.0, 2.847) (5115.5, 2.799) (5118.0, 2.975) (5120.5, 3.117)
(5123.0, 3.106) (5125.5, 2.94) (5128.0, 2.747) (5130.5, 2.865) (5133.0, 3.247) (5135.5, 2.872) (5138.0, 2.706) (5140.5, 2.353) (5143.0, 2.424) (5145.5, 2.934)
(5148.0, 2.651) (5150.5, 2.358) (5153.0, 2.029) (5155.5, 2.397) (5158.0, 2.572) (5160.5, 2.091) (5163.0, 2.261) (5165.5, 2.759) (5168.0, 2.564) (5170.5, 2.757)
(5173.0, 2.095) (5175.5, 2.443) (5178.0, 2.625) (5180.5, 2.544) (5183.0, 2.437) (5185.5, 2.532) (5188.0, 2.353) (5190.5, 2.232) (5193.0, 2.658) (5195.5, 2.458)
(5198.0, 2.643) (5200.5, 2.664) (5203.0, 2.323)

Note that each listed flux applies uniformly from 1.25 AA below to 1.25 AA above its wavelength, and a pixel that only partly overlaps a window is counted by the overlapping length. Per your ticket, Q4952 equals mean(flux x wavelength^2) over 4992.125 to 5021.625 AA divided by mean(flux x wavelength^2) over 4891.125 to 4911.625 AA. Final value 0.78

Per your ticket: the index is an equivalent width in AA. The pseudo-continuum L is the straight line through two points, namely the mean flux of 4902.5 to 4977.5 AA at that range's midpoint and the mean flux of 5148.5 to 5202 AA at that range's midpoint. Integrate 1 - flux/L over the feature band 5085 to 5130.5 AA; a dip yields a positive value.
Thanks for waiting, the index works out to 9.5 AA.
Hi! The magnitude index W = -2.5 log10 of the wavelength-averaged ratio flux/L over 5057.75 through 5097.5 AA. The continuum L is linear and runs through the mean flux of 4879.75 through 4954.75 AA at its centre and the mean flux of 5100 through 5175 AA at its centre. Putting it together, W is 0.14 mag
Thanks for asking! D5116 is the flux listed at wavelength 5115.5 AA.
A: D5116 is 2.799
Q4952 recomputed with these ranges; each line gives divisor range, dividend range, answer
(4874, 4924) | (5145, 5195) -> 0.40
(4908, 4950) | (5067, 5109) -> 0.42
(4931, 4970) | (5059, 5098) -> 0.55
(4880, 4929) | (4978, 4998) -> 0.69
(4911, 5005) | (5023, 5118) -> 0.57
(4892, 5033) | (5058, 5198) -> 0.50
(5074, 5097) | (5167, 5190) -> 0.76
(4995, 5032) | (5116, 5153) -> 0.63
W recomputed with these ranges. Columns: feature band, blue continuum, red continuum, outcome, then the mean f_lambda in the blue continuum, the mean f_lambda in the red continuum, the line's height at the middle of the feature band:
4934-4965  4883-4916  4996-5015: -0.154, 6.66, 4.77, 5.77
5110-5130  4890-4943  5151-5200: 0.216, 7.68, 2.45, 3.57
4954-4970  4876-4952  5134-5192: 0.046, 7.12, 2.48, 6.23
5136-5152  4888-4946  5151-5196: 0.174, 7.6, 2.43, 3.03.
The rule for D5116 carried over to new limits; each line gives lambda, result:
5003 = 4.687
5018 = 4.635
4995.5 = 4.482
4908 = 7.268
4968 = 5.745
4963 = 5.944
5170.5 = 2.757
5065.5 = 3.362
